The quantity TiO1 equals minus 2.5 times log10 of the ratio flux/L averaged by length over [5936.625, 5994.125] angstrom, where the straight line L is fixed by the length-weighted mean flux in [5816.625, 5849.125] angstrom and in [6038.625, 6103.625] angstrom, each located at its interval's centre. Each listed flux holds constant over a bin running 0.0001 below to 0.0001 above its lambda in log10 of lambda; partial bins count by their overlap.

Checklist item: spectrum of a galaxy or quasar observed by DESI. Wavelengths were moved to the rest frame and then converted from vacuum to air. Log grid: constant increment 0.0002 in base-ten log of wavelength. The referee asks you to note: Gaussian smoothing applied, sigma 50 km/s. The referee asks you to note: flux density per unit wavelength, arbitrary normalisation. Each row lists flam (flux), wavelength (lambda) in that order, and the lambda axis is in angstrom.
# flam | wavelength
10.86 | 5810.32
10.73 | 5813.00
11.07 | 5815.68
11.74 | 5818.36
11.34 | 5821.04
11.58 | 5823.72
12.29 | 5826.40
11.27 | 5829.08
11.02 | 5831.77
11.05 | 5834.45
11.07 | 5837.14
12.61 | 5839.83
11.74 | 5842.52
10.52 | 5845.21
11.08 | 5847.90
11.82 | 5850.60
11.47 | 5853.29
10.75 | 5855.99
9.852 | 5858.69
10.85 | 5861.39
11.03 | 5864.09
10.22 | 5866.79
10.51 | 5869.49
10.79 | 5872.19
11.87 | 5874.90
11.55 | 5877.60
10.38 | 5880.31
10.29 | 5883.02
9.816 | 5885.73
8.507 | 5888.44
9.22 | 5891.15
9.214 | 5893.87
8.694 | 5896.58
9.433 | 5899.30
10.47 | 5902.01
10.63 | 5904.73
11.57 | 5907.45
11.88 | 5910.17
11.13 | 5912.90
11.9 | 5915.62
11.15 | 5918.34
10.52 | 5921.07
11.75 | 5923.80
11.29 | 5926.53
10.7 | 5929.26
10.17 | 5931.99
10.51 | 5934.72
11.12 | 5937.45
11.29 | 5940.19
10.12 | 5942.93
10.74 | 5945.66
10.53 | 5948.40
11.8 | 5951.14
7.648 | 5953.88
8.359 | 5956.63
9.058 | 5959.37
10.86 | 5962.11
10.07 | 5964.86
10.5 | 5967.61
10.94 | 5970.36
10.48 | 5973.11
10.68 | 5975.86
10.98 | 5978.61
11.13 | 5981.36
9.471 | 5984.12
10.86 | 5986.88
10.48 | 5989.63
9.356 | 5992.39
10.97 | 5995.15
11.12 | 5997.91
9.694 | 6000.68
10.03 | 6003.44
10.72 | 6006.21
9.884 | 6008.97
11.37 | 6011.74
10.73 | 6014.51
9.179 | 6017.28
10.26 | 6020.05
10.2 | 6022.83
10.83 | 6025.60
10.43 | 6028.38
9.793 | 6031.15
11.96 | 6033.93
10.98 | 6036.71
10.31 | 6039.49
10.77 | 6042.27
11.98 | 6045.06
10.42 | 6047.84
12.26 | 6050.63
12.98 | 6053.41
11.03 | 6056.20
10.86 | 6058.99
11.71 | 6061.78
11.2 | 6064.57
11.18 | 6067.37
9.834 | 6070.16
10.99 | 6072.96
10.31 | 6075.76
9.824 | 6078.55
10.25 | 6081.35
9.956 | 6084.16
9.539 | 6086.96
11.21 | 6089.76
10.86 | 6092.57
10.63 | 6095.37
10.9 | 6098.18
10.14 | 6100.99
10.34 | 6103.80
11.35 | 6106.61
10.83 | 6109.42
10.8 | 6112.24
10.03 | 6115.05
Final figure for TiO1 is 0.08 mag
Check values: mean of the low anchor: 11.4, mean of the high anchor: 10.8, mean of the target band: 10.3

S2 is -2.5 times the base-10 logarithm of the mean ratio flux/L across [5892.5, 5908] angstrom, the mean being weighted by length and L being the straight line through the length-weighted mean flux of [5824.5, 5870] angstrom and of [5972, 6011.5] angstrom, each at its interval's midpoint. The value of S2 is 0.10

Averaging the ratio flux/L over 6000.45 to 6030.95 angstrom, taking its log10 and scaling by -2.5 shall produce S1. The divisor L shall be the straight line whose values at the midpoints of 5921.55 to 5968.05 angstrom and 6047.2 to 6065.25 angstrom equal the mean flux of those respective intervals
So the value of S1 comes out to 0.08 mag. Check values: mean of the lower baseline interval 10.4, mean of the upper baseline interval 11.6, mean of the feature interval 10.3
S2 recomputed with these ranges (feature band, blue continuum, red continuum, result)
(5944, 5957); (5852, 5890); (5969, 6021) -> 0.058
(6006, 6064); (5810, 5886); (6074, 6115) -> -0.027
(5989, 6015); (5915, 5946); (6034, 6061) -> 0.075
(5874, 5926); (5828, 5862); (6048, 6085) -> 0.059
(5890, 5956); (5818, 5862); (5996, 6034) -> 0.033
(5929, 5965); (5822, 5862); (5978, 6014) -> 0.054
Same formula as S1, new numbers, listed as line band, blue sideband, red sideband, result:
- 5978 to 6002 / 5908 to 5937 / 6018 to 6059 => 0.06 mag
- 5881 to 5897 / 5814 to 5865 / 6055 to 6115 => 0.19 mag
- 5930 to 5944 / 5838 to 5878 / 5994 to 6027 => 0.01 mag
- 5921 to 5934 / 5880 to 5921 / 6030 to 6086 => -0.05 mag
